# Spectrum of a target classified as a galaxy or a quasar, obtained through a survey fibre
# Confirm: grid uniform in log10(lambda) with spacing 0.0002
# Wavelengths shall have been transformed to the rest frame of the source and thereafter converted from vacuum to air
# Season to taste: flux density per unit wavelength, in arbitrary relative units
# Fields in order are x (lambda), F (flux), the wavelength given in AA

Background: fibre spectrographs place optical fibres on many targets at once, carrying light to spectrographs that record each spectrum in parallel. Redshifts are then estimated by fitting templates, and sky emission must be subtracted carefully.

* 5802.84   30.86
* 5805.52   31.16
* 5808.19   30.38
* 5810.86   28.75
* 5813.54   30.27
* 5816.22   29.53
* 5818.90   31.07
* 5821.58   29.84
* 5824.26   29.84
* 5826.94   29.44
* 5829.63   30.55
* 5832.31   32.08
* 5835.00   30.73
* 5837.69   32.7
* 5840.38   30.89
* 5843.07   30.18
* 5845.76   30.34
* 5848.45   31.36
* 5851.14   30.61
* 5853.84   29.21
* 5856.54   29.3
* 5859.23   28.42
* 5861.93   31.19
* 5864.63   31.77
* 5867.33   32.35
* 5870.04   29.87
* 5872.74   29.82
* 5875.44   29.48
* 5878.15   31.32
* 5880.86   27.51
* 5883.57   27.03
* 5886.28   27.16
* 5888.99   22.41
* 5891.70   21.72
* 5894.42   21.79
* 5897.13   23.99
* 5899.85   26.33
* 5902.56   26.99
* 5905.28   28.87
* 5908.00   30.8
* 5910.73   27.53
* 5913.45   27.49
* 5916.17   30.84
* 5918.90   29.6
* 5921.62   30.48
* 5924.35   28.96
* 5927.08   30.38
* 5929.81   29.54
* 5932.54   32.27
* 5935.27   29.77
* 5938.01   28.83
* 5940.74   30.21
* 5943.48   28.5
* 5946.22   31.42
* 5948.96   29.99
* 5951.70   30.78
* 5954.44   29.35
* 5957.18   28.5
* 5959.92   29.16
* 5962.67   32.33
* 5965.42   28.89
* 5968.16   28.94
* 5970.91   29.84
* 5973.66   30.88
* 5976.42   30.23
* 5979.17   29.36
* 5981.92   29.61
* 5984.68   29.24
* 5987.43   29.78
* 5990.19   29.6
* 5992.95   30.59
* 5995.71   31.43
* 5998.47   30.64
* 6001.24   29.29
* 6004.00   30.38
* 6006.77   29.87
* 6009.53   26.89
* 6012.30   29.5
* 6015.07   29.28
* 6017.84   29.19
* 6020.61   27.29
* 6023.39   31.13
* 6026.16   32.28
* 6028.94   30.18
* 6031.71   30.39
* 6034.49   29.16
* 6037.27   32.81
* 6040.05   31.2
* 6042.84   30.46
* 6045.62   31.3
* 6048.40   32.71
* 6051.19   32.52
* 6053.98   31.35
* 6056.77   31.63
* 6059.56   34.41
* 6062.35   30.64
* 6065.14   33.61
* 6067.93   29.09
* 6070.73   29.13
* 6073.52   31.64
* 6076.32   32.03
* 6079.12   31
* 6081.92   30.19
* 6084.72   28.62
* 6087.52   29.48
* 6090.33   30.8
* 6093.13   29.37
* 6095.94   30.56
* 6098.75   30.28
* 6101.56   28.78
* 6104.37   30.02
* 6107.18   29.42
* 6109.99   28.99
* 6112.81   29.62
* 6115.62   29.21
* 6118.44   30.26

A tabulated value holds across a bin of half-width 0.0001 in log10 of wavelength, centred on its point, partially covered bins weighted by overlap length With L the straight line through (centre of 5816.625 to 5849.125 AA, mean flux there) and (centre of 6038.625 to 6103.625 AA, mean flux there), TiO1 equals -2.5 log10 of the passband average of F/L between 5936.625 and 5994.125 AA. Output 0.04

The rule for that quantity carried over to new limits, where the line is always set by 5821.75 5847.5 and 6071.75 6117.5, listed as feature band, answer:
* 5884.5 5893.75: 0.27 mag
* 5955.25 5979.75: 0.02 mag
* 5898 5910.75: 0.09 mag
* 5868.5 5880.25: 0.02 mag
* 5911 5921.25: 0.04 mag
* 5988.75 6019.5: 0.02 mag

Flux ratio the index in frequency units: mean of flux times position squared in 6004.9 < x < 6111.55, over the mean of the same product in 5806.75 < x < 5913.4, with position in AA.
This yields 1.1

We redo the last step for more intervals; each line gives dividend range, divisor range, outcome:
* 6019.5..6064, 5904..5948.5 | 1.09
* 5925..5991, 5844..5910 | 1.09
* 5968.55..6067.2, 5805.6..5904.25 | 1.11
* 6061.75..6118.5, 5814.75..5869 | 1.07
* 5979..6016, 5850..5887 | 1.05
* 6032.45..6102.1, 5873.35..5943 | 1.16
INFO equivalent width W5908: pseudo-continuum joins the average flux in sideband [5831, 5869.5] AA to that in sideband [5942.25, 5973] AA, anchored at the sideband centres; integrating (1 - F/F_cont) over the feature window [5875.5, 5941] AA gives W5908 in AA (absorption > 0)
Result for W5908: 4.9 AA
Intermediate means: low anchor 30.8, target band 28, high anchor 29.8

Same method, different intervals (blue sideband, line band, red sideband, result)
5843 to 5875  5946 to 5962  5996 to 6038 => 0.1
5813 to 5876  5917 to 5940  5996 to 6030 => 0.1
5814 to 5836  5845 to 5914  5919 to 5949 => 4.5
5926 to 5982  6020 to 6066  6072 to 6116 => -2.2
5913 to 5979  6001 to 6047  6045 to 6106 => 0.6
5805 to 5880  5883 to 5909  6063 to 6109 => 4.1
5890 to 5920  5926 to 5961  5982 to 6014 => -2.3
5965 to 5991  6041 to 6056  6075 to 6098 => -0.8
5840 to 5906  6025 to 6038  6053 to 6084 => -0.1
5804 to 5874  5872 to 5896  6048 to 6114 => 3.2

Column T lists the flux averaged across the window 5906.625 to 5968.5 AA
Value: 29.8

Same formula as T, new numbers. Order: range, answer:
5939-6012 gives 29.8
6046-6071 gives 31.8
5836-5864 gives 30.5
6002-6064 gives 30.7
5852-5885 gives 29.8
